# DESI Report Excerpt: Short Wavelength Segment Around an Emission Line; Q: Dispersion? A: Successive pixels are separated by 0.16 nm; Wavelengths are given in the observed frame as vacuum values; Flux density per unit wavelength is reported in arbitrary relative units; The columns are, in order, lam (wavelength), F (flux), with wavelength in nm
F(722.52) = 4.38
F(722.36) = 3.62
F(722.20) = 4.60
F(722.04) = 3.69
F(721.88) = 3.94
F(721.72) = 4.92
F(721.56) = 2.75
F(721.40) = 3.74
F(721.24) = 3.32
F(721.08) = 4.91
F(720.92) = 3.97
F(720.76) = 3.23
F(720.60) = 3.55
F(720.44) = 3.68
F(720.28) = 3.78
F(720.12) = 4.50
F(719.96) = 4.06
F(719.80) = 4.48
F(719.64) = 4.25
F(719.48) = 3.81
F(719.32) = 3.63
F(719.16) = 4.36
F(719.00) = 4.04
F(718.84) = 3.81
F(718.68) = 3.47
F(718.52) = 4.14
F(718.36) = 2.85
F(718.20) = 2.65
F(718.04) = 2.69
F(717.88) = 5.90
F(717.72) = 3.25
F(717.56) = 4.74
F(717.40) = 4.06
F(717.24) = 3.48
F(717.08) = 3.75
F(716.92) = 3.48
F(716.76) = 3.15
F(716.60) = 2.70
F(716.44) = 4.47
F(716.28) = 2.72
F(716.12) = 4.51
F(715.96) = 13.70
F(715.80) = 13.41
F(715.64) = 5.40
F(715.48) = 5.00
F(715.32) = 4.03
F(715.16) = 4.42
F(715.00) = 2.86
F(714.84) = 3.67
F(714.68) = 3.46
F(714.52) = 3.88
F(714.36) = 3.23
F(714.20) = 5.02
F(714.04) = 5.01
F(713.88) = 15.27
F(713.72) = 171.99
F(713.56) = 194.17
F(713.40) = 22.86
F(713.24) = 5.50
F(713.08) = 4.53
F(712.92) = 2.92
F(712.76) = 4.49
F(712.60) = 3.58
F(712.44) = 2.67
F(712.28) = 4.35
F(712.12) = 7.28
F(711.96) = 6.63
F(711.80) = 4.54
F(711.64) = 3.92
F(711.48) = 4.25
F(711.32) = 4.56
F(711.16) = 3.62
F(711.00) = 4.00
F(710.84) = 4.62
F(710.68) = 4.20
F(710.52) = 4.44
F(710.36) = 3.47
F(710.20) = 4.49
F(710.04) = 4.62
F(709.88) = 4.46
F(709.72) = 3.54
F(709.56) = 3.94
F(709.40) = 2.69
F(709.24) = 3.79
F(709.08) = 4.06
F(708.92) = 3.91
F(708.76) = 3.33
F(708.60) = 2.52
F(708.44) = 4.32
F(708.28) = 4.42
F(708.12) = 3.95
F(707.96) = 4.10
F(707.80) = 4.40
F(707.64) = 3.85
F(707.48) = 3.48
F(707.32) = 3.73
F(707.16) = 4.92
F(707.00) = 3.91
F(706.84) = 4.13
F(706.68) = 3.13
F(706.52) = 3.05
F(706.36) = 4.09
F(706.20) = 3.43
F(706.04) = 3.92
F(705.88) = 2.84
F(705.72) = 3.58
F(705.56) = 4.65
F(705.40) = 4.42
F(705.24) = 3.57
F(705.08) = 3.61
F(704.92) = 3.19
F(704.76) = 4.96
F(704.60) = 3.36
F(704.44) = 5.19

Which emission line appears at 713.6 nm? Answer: Halpha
